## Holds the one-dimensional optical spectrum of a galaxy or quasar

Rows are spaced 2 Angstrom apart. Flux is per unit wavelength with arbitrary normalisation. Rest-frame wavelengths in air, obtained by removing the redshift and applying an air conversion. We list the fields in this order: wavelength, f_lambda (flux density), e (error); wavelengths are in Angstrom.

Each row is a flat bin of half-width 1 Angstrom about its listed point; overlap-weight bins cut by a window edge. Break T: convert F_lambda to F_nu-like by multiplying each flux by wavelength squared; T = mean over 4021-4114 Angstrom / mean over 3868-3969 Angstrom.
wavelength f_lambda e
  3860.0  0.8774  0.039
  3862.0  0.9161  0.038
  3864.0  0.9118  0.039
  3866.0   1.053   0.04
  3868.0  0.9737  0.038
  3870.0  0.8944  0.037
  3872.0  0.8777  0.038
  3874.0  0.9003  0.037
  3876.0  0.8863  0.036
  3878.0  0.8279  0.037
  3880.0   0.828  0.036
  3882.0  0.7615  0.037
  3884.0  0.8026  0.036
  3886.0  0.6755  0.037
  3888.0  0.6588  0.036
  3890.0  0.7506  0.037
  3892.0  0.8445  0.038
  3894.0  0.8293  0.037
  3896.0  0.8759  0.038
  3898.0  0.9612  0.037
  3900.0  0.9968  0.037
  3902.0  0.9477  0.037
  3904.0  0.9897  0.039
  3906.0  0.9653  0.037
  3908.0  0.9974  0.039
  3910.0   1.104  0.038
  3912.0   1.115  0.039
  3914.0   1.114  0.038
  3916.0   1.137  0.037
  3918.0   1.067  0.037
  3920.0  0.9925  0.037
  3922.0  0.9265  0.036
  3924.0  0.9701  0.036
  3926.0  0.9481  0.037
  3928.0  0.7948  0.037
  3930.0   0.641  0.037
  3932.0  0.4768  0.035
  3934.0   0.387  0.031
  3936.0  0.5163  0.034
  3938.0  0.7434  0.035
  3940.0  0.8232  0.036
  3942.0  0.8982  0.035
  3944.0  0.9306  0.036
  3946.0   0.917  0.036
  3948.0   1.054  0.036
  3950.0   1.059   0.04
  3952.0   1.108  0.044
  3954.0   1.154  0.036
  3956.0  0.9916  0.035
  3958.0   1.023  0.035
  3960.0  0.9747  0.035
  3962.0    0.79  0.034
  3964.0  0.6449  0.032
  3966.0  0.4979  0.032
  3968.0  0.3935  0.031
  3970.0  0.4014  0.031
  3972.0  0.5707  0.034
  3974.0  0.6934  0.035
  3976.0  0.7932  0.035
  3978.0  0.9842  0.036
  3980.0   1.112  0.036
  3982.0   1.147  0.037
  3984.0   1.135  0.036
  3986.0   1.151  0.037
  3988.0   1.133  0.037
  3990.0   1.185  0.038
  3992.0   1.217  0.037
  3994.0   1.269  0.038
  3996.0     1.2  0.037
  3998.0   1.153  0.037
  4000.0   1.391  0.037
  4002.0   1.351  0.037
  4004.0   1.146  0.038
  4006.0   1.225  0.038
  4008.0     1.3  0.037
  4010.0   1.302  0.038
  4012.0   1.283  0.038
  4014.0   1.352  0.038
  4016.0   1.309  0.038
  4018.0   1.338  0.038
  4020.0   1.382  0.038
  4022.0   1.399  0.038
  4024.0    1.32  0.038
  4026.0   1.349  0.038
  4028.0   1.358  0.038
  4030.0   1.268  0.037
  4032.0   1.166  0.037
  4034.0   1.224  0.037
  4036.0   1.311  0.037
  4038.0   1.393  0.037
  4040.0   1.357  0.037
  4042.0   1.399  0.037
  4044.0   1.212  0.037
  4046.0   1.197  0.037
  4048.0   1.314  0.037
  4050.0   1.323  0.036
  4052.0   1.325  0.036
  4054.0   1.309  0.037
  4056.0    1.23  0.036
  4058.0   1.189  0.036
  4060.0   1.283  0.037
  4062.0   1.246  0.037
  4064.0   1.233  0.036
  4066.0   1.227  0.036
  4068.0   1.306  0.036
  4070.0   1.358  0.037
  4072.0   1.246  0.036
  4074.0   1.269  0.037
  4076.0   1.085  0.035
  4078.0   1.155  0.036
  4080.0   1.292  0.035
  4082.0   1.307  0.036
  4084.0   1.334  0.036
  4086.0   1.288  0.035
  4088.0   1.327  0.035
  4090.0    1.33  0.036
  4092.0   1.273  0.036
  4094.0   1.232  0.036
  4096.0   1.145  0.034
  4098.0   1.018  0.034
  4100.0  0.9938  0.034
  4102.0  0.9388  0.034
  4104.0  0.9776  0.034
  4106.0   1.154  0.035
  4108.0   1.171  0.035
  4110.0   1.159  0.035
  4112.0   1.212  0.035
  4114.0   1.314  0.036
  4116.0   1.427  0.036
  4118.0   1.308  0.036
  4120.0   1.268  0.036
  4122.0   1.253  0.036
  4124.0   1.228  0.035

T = 1.54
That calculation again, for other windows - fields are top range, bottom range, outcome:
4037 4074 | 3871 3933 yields 1.56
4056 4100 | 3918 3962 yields 1.52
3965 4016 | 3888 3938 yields 1.25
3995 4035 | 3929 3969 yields 1.66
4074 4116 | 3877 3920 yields 1.43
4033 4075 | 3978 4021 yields 1.07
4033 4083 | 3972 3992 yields 1.29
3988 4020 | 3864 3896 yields 1.61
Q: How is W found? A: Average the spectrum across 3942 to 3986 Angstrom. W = 0.882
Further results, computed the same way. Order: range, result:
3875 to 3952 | 0.877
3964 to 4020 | 1.07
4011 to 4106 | 1.26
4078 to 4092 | 1.3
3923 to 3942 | 0.711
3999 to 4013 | 1.29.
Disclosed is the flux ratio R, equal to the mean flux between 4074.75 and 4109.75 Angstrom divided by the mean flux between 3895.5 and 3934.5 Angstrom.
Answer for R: 1.3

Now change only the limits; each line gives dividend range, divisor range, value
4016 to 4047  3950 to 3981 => 1.61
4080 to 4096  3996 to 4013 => 1.02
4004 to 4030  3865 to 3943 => 1.51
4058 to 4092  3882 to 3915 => 1.39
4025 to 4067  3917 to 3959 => 1.46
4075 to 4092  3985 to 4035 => 1.00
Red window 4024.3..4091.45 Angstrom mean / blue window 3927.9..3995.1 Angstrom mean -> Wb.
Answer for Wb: 1.5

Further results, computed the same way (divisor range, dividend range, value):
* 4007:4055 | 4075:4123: 0.92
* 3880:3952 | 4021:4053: 1.49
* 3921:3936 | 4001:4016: 1.78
